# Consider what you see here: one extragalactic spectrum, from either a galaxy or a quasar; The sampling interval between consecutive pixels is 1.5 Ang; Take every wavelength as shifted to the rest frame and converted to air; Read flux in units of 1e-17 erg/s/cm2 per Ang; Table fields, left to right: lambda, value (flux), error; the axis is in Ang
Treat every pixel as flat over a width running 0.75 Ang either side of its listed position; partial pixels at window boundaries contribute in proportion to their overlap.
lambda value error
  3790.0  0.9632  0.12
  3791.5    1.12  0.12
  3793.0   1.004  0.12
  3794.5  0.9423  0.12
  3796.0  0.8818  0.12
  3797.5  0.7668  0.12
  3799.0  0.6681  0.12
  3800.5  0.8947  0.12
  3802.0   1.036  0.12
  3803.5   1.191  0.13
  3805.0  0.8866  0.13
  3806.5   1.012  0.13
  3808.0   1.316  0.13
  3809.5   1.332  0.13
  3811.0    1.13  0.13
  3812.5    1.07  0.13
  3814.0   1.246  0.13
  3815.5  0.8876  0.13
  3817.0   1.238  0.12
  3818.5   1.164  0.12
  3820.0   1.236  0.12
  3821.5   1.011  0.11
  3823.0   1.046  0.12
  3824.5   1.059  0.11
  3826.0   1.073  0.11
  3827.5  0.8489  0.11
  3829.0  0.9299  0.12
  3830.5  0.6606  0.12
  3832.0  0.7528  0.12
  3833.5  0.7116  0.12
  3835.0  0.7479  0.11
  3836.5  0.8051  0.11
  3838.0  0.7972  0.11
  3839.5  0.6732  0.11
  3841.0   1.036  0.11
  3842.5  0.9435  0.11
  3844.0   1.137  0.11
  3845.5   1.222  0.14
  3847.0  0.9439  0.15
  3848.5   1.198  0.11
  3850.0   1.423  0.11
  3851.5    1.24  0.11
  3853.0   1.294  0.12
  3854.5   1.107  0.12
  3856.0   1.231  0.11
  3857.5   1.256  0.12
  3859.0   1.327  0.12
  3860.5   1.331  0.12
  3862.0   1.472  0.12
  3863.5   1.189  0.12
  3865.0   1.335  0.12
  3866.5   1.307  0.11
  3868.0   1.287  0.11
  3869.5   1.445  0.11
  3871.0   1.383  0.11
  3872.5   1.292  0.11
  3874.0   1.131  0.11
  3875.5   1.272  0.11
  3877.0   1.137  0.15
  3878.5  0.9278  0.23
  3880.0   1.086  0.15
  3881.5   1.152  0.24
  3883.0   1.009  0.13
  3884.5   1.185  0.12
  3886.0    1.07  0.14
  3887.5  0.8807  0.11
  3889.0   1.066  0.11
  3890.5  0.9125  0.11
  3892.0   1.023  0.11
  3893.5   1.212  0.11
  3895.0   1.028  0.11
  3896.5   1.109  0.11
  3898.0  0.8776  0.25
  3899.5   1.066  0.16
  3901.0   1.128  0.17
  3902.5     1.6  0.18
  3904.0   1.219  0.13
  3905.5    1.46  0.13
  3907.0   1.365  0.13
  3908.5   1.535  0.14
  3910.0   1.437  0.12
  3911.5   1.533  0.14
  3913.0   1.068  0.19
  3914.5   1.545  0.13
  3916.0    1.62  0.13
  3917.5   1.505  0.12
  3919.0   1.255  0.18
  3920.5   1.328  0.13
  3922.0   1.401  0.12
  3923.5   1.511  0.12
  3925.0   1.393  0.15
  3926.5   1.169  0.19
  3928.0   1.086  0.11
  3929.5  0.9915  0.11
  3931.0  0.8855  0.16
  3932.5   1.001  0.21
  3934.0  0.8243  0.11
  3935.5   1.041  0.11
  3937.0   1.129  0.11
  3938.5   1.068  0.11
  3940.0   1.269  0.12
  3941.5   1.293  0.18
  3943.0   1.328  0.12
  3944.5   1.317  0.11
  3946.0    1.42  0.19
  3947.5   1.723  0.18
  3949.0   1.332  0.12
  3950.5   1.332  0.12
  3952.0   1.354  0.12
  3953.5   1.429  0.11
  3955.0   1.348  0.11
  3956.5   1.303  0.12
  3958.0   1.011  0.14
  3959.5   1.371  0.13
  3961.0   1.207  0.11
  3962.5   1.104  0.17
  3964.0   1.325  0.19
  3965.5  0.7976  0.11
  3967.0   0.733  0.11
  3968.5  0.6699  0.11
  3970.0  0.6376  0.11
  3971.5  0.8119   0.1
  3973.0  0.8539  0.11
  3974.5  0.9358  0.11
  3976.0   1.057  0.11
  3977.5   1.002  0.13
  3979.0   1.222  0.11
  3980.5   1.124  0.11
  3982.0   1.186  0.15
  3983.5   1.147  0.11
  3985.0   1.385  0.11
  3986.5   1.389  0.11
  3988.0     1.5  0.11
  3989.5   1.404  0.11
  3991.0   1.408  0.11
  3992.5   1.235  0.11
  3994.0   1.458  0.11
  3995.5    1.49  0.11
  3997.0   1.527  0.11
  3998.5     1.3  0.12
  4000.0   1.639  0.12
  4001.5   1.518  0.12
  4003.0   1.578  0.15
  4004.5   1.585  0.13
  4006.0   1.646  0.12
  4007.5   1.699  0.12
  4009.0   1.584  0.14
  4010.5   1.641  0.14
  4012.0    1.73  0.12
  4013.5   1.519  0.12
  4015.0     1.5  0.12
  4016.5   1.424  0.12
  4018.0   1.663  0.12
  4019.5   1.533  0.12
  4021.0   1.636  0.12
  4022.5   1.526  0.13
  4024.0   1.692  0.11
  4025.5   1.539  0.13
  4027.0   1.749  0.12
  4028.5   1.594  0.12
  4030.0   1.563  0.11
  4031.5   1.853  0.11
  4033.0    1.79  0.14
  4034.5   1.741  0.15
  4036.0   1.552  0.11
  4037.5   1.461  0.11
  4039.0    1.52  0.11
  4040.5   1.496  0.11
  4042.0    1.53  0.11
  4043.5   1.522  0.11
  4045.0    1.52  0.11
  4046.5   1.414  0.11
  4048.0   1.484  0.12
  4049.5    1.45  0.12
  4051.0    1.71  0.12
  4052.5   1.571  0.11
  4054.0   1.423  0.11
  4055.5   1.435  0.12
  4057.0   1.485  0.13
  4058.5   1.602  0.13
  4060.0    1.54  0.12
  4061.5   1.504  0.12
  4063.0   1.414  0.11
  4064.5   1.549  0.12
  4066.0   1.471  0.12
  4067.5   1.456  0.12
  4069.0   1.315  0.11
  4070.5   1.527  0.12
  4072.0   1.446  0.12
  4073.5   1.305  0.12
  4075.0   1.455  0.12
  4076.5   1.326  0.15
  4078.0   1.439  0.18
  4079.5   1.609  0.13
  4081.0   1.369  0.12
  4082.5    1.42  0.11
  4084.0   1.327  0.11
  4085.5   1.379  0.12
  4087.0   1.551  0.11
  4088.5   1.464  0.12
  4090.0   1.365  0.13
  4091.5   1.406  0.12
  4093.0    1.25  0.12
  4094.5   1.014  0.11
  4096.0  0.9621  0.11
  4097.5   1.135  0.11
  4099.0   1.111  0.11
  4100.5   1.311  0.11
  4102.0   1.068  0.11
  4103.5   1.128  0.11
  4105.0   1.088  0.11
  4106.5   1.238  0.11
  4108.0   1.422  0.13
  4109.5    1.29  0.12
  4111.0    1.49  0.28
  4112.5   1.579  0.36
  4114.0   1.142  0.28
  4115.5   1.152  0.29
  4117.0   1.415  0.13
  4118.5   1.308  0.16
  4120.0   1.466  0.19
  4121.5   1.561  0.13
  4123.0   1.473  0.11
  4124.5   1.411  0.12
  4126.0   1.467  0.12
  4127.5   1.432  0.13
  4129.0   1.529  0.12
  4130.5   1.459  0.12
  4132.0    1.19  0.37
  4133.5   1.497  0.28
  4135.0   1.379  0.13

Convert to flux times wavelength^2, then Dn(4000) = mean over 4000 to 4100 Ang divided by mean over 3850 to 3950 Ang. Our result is 1.3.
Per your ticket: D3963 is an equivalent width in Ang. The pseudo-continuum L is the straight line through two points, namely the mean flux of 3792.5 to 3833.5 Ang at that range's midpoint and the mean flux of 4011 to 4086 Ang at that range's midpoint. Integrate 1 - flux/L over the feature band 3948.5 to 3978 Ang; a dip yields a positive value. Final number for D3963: 5.6 Ang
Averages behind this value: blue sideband 1.01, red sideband 1.52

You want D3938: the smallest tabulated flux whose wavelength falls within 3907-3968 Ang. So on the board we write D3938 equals 0.733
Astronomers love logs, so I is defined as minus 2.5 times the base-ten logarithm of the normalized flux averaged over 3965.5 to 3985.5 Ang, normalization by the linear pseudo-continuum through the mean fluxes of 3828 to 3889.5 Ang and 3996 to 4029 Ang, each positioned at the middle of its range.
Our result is 0.45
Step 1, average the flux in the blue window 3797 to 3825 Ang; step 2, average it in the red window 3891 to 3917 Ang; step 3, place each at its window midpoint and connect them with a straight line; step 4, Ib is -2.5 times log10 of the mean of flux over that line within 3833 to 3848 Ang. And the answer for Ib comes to 0.24 mag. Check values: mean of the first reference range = 1.07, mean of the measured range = 0.91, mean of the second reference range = 1.28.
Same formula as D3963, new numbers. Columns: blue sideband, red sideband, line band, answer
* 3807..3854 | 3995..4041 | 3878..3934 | 2.6 Ang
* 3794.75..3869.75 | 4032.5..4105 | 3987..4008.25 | -3.0 Ang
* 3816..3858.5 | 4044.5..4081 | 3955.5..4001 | 4.6 Ang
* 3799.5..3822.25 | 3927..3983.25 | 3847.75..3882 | -4.4 Ang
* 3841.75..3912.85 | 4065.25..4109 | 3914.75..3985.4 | 3.9 Ang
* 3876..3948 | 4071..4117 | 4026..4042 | -4.4 Ang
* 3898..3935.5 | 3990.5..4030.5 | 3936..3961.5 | 1.2 Ang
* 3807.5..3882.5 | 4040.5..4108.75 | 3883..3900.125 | 2.0 Ang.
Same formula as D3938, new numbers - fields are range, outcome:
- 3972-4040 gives 0.8539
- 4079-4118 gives 0.9621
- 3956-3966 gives 0.7976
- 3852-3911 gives 0.8776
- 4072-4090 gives 1.305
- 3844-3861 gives 0.9439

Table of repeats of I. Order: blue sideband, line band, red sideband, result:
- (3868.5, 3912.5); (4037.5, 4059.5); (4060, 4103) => -0.14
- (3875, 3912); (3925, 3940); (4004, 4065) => 0.21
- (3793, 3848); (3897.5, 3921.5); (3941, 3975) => -0.23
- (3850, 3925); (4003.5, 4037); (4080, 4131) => -0.24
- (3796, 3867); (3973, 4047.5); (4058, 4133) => -0.16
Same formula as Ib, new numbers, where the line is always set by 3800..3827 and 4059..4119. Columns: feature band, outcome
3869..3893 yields 0.04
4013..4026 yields -0.21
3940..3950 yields -0.14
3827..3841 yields 0.39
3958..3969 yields 0.19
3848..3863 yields -0.13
